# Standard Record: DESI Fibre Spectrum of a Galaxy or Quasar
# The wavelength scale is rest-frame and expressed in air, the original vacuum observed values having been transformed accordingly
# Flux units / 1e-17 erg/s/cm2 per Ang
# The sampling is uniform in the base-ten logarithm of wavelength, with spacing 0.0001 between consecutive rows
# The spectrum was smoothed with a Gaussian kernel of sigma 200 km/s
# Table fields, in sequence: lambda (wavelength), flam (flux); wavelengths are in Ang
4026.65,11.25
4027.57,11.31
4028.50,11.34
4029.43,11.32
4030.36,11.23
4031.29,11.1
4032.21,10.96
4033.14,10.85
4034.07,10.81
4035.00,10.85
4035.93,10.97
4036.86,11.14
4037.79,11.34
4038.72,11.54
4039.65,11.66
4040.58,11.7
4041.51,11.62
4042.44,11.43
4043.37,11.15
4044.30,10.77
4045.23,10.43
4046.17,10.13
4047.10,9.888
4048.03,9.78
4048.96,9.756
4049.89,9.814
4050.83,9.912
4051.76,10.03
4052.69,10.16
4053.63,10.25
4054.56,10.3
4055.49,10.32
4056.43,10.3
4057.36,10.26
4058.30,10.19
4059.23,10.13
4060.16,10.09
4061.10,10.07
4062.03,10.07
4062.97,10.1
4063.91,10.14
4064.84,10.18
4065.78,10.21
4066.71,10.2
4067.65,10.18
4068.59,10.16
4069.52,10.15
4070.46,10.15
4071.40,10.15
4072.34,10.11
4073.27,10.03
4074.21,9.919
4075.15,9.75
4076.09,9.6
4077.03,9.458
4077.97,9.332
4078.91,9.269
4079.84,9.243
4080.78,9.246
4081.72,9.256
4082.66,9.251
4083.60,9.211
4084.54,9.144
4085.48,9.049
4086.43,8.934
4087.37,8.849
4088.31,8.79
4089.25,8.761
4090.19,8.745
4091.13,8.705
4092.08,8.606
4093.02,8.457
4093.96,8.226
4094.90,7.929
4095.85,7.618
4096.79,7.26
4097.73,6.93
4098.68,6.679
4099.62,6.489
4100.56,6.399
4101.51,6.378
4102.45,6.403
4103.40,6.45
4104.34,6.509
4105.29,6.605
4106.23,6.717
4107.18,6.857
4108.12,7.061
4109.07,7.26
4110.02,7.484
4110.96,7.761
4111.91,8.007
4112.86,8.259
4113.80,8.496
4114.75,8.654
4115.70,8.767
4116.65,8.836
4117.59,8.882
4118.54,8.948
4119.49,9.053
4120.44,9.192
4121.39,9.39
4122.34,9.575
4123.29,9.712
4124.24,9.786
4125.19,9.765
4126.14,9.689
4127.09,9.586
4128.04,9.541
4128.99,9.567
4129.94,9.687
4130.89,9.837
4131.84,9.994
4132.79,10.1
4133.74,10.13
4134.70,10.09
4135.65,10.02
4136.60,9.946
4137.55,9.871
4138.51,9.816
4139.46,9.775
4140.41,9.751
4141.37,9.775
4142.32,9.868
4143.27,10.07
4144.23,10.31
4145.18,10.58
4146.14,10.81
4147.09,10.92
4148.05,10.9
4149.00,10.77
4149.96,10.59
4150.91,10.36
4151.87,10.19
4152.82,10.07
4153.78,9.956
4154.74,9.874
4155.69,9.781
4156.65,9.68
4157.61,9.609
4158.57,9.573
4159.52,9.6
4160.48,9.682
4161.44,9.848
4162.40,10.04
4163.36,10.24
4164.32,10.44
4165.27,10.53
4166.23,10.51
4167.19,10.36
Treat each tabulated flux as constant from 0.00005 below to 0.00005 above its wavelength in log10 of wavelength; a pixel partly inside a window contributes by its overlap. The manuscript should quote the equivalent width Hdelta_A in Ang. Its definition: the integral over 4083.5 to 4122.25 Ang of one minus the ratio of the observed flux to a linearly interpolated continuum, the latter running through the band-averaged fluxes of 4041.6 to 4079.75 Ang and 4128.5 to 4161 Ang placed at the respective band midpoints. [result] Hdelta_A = 8.1 Ang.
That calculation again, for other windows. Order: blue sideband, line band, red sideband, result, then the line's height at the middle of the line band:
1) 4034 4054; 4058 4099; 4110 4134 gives 3.1 Ang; 10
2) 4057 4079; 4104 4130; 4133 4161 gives 3.9 Ang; 10.1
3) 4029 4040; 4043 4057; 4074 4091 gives 0.4 Ang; 10.5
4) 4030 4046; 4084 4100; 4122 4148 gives 3.5 Ang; 10.5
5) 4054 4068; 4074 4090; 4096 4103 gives -1.8 Ang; 8.28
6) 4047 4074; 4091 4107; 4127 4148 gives 4.6 Ang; 10.1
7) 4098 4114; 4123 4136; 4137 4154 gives -1.3 Ang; 8.94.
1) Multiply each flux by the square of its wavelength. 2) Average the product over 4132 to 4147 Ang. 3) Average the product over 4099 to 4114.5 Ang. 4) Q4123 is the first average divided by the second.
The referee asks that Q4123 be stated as 1.44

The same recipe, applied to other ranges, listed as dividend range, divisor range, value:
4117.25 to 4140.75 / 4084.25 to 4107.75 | 1.29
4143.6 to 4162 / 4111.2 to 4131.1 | 1.12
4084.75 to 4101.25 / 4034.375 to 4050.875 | 0.76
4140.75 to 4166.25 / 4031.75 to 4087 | 1.05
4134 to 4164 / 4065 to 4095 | 1.11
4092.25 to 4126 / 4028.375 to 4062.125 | 0.77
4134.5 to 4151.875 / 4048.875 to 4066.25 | 1.05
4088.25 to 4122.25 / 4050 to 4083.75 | 0.80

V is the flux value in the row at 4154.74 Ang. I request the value 9.874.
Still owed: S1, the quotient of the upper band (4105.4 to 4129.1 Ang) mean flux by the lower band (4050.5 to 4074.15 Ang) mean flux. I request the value 0.85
